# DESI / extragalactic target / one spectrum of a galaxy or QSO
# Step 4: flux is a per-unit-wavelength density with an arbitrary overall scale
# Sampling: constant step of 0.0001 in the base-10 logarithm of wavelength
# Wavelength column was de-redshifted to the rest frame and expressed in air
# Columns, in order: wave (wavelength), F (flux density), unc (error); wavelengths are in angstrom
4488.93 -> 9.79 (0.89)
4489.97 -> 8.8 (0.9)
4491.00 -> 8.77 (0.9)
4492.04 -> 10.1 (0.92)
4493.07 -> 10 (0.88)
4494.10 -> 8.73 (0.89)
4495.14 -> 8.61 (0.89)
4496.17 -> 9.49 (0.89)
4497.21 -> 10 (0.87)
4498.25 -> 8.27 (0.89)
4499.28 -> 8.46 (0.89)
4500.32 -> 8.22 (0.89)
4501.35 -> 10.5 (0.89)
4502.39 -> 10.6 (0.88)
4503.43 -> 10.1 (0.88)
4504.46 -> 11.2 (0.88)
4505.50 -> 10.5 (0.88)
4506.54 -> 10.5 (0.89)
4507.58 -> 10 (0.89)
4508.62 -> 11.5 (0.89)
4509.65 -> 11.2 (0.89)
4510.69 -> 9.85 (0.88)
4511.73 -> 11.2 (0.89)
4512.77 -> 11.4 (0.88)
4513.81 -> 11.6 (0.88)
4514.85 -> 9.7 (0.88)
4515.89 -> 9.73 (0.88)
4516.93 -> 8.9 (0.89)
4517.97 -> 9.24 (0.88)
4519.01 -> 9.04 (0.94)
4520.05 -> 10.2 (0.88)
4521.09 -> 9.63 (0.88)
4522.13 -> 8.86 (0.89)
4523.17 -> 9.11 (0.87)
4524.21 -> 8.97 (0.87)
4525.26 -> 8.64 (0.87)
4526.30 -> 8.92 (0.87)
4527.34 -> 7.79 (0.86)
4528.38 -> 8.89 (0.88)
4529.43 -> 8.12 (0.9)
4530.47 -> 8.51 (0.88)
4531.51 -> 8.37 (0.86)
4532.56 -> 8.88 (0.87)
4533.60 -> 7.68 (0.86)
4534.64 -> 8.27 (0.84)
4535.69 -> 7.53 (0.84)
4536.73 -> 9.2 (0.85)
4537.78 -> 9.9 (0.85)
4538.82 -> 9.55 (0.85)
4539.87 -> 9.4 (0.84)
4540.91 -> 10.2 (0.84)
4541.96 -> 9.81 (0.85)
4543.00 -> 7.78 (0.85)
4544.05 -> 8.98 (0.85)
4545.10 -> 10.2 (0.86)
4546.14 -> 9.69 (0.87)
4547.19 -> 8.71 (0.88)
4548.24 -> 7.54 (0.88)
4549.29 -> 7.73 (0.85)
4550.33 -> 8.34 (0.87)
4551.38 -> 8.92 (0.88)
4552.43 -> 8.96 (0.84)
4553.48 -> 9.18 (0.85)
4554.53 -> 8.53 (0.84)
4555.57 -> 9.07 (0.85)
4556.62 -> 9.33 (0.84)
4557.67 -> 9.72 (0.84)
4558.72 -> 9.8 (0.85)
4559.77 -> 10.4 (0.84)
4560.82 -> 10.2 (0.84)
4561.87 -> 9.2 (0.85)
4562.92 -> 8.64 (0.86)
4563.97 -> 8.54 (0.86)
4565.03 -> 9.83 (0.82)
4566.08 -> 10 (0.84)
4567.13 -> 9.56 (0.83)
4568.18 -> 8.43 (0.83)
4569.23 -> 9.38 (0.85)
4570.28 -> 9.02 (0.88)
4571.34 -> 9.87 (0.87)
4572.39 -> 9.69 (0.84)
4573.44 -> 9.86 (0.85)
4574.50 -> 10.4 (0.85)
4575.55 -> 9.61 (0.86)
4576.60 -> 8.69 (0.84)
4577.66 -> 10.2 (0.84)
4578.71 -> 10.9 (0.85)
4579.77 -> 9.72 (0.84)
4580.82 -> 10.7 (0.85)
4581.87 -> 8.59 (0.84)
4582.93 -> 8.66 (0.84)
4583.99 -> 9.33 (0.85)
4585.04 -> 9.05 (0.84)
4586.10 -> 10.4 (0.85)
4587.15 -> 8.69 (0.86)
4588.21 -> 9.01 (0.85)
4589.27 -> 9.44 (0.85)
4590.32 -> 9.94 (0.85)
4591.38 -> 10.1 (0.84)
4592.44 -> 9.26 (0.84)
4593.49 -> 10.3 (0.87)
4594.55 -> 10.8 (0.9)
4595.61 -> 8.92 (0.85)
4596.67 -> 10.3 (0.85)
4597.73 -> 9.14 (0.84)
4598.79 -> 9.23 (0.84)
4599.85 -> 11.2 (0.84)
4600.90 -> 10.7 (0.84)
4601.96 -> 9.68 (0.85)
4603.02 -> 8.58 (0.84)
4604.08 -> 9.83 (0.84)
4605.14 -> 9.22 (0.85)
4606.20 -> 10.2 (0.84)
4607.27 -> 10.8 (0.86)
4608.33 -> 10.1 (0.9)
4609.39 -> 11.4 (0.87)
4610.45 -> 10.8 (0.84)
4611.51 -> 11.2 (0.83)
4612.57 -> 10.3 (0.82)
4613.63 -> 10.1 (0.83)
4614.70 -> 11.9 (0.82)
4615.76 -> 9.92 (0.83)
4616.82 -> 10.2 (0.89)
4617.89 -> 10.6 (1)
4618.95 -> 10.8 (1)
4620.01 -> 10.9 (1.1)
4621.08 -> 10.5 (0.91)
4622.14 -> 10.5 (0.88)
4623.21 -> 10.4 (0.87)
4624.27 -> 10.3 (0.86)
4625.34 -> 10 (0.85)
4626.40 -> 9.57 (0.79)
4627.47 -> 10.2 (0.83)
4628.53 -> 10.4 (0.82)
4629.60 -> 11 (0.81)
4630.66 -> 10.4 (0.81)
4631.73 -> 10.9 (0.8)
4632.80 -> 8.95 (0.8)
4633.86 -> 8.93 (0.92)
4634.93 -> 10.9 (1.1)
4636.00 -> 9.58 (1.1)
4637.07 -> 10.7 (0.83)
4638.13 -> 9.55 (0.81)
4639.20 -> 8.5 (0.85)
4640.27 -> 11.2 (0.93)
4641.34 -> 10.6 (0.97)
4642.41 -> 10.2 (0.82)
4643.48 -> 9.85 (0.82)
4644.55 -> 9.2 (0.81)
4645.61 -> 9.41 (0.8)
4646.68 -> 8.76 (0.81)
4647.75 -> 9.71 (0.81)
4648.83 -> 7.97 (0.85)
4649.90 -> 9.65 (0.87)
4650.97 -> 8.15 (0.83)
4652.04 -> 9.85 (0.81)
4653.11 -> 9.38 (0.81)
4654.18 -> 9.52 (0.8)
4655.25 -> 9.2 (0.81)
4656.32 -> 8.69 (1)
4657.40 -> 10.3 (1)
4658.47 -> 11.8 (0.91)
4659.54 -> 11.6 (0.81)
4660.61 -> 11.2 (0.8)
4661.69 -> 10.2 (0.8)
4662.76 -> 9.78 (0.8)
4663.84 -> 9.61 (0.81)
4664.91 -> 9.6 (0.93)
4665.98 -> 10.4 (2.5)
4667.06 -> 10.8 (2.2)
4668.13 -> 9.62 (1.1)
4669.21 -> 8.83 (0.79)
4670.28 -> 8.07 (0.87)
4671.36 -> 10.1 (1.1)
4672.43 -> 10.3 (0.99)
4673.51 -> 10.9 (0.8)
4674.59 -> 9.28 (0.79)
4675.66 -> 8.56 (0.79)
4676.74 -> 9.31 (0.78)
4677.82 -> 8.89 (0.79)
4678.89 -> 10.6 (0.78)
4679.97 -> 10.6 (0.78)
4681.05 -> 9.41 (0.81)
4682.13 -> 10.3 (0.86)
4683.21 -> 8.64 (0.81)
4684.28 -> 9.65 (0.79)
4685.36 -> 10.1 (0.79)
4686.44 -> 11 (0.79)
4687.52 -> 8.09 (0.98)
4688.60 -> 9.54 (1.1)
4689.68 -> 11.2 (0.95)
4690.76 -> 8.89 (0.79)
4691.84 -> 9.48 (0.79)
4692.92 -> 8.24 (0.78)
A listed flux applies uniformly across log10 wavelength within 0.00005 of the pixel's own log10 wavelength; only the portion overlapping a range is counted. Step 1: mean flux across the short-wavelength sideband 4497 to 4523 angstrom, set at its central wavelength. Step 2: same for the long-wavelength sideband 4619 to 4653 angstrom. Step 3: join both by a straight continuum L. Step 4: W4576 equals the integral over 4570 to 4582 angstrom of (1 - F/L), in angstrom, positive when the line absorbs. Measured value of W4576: 0.15 angstrom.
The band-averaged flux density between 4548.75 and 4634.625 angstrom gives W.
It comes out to 9.81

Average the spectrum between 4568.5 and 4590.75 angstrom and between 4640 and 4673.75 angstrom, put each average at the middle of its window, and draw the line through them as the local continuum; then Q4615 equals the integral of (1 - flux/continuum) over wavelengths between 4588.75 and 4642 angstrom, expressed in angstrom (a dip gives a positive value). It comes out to -2.8 angstrom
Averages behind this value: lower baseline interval 9.57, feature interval 10.2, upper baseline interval 9.81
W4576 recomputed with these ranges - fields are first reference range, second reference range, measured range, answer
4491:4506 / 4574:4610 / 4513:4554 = 2.8 angstrom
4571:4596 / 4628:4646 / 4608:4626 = -1.3 angstrom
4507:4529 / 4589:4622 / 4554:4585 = 1.6 angstrom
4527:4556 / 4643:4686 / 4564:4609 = -2.8 angstrom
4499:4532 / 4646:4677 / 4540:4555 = 1.2 angstrom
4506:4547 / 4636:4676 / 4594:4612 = -0.9 angstrom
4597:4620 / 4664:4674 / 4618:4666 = 0.3 angstrom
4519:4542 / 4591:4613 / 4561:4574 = 0.2 angstrom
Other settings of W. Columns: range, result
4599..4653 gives 10.1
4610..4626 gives 10.6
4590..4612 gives 10.1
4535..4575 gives 9.23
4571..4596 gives 9.68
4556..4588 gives 9.54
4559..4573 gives 9.45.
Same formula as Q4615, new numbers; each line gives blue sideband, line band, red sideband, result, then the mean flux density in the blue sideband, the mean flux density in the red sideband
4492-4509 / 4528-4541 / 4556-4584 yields 1.23 angstrom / 9.79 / 9.56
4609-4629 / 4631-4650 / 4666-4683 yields 0.93 angstrom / 10.5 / 9.7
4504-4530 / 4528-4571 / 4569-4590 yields 2.84 angstrom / 9.78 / 9.57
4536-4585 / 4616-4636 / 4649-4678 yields -1.41 angstrom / 9.34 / 9.75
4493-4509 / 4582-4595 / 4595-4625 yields 0.81 angstrom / 9.77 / 10.3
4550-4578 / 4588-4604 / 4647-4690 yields -0.50 angstrom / 9.38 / 9.75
